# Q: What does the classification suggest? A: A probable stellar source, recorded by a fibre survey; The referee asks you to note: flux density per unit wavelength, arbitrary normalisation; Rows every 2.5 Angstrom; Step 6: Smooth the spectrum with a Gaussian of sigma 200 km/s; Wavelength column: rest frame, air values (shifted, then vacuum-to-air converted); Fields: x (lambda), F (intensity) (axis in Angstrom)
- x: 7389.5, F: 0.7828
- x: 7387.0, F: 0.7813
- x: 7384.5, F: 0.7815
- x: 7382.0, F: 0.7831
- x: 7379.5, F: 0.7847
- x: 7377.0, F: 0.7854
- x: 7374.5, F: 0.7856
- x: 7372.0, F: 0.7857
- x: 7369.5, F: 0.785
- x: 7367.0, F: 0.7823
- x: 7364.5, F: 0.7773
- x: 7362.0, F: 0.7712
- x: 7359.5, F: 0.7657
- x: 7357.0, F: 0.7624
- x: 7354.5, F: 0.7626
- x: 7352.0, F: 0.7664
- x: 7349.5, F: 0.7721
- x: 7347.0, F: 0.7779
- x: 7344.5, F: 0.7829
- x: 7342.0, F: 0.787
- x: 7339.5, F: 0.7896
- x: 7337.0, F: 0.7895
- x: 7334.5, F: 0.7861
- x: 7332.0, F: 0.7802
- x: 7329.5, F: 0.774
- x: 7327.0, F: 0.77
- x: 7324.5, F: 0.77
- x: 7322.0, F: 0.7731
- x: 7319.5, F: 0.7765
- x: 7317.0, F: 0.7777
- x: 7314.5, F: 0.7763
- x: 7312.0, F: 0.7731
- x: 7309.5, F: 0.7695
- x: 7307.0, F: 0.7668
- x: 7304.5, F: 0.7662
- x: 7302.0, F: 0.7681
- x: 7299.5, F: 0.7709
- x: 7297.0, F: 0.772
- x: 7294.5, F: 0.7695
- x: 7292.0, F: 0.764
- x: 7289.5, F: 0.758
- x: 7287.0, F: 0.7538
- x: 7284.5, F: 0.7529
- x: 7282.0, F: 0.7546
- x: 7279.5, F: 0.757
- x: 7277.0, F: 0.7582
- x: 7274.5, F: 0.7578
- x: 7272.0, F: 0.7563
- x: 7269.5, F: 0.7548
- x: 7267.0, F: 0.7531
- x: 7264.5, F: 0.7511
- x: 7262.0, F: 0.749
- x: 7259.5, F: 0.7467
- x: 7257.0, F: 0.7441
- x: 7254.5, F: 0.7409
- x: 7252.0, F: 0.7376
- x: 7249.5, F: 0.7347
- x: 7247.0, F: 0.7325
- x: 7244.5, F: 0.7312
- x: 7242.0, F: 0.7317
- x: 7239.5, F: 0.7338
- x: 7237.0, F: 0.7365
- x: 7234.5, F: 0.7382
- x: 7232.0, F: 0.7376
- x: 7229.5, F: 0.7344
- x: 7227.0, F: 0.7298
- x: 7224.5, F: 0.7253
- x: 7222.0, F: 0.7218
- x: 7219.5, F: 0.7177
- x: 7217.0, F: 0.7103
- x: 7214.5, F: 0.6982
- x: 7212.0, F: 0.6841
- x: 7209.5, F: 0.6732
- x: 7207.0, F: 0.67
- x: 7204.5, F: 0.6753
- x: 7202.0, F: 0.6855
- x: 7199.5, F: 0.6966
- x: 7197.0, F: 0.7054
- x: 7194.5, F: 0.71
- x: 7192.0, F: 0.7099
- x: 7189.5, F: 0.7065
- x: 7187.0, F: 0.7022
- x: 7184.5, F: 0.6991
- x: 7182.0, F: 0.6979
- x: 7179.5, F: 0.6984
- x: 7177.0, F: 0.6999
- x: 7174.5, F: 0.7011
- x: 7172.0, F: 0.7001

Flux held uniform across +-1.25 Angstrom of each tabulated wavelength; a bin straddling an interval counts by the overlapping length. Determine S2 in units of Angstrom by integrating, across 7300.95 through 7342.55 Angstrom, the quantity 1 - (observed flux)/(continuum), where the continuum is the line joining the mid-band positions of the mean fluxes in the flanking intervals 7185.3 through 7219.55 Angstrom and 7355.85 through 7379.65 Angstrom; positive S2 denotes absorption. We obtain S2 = -1.1 Angstrom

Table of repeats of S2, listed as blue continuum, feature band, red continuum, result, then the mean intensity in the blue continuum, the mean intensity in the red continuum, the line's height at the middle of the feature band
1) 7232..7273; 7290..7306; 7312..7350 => -0.1 Angstrom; 0.742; 0.779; 0.763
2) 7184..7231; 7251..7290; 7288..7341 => -0.4 Angstrom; 0.703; 0.773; 0.744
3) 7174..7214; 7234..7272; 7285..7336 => -0.4 Angstrom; 0.695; 0.771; 0.733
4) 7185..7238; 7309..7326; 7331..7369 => -0.3 Angstrom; 0.708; 0.777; 0.761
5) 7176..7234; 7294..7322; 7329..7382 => -0.6 Angstrom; 0.704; 0.779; 0.755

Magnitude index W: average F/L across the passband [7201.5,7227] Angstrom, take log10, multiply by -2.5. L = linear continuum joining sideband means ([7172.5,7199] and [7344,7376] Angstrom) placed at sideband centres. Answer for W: 0.03 mag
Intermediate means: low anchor 0.703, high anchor 0.775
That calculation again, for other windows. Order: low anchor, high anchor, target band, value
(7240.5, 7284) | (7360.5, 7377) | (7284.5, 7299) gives -0.01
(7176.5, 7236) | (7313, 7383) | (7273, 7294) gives -0.02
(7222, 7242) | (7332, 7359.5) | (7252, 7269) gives 0.00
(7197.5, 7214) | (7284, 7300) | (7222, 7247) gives -0.03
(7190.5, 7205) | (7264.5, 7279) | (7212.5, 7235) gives 0.00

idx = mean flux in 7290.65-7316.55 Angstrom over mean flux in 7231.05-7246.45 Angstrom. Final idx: 1.0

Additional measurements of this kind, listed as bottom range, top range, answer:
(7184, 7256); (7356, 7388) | 1.09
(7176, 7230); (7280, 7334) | 1.09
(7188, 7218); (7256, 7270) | 1.08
